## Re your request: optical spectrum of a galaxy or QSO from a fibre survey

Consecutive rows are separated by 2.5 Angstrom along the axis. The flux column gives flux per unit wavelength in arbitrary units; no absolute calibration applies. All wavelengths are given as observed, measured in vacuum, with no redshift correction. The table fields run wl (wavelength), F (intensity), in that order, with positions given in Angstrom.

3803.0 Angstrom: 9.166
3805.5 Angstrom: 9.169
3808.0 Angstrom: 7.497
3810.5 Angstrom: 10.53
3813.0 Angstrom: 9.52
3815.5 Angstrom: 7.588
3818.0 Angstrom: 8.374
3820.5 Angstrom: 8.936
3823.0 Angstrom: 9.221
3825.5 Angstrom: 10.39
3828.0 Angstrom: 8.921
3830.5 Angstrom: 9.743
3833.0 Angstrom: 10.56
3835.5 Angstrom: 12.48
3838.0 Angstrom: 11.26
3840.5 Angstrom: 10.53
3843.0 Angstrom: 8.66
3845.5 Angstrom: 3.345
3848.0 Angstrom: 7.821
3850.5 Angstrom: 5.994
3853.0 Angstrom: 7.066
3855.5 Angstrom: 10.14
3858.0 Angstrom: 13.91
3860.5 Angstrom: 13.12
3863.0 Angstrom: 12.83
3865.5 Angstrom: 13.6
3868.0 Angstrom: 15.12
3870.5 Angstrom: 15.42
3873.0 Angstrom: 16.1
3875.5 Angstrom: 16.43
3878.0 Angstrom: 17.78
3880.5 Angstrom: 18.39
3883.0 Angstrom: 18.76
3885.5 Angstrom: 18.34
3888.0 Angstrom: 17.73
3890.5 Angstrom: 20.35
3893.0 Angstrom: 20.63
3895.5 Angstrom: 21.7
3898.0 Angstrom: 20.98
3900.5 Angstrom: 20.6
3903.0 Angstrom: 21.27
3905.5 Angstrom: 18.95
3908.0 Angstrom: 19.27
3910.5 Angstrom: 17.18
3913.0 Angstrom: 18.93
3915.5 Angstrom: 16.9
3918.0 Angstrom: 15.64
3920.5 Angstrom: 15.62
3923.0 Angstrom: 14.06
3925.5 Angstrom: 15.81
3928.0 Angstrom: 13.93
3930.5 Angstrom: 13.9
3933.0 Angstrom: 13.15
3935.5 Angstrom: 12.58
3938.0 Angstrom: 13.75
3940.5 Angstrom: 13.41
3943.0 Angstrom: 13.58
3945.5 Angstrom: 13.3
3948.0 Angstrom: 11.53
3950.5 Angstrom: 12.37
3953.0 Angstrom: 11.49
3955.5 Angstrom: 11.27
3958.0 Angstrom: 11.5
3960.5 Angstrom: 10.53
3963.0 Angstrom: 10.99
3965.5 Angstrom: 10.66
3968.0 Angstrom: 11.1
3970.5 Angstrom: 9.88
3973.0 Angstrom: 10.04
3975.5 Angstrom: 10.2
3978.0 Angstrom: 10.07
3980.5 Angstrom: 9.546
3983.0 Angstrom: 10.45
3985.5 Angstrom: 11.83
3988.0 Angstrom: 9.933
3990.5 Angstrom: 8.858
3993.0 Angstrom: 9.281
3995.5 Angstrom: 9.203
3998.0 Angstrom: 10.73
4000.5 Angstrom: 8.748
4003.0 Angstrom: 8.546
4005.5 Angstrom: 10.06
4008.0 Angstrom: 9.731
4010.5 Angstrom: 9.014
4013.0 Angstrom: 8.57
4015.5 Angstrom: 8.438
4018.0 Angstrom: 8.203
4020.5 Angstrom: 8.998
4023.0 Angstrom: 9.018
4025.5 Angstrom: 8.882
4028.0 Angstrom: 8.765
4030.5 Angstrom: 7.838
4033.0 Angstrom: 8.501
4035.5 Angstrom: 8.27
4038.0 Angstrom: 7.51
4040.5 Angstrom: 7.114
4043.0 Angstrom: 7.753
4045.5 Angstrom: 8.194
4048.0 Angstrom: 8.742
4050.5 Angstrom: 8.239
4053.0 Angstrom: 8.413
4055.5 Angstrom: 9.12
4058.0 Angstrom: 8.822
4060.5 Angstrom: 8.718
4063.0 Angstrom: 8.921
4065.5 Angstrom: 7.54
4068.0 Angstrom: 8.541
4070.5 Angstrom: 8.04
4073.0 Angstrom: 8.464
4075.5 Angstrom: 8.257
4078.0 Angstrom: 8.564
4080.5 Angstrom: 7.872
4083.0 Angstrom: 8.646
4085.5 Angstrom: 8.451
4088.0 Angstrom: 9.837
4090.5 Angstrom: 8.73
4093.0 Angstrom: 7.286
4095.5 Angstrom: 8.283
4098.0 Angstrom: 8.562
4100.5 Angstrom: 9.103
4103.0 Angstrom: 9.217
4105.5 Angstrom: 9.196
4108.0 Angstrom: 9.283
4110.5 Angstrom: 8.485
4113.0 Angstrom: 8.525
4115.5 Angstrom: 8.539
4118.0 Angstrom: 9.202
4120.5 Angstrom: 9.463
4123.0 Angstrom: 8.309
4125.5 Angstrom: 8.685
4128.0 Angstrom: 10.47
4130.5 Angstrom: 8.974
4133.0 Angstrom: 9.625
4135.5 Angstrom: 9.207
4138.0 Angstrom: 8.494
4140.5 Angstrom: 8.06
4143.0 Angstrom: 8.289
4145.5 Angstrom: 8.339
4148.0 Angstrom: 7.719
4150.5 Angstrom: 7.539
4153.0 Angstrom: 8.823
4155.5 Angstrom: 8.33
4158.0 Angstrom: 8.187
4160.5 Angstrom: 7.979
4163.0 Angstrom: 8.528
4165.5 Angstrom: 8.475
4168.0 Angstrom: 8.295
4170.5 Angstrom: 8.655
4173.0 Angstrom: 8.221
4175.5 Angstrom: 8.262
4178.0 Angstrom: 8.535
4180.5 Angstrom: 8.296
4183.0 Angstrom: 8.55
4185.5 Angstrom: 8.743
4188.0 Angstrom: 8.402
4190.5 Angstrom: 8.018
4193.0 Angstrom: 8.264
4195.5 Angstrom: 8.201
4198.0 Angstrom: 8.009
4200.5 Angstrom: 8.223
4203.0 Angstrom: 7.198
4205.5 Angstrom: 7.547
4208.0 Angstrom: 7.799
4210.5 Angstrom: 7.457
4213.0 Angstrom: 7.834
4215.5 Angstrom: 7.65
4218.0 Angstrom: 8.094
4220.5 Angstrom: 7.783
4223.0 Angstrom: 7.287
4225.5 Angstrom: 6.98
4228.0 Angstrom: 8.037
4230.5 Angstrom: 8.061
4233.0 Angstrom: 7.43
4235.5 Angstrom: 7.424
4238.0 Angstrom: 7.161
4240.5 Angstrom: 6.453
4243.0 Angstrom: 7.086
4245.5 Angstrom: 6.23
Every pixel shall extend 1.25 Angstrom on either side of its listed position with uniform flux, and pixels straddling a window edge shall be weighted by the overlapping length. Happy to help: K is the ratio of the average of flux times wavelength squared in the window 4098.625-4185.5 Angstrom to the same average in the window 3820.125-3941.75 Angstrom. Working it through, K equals 0.68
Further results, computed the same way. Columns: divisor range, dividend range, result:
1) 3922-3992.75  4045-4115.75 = 0.78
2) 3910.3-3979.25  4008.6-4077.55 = 0.69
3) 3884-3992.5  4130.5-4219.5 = 0.65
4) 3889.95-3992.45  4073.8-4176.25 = 0.68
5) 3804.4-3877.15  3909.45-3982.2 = 1.28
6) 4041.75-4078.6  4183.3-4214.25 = 1.01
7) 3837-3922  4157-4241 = 0.61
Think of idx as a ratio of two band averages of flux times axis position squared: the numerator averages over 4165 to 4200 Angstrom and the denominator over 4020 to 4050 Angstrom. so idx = 1.08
